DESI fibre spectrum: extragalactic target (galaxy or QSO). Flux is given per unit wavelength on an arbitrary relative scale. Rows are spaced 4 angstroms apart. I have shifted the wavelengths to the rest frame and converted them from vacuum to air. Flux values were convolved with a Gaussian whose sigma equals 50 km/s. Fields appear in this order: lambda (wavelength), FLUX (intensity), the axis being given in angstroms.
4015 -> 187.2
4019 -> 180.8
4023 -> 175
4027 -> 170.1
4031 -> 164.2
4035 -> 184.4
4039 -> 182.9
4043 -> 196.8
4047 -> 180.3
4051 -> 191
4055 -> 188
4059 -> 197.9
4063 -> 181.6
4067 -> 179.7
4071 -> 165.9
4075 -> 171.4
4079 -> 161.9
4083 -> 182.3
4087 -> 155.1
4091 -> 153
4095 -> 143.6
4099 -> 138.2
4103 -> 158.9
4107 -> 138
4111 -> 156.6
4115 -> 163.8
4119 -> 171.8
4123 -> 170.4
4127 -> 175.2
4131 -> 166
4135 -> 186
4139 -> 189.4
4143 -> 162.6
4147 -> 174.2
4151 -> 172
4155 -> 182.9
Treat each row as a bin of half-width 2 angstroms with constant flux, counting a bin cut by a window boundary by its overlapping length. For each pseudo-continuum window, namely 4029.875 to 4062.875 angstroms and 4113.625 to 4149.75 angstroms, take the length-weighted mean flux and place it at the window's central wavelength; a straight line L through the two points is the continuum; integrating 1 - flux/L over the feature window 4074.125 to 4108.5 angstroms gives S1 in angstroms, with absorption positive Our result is 4.6 angstroms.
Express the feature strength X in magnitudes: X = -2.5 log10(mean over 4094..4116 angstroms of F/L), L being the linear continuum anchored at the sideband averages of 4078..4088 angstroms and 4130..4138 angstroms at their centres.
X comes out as 0.16 mag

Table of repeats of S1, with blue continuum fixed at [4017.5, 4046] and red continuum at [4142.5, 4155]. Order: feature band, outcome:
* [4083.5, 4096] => 1.49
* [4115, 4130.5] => 0.30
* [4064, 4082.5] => 0.57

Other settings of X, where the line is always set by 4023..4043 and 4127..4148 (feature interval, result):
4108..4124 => 0.08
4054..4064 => -0.08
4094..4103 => 0.22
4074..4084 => 0.04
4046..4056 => -0.06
